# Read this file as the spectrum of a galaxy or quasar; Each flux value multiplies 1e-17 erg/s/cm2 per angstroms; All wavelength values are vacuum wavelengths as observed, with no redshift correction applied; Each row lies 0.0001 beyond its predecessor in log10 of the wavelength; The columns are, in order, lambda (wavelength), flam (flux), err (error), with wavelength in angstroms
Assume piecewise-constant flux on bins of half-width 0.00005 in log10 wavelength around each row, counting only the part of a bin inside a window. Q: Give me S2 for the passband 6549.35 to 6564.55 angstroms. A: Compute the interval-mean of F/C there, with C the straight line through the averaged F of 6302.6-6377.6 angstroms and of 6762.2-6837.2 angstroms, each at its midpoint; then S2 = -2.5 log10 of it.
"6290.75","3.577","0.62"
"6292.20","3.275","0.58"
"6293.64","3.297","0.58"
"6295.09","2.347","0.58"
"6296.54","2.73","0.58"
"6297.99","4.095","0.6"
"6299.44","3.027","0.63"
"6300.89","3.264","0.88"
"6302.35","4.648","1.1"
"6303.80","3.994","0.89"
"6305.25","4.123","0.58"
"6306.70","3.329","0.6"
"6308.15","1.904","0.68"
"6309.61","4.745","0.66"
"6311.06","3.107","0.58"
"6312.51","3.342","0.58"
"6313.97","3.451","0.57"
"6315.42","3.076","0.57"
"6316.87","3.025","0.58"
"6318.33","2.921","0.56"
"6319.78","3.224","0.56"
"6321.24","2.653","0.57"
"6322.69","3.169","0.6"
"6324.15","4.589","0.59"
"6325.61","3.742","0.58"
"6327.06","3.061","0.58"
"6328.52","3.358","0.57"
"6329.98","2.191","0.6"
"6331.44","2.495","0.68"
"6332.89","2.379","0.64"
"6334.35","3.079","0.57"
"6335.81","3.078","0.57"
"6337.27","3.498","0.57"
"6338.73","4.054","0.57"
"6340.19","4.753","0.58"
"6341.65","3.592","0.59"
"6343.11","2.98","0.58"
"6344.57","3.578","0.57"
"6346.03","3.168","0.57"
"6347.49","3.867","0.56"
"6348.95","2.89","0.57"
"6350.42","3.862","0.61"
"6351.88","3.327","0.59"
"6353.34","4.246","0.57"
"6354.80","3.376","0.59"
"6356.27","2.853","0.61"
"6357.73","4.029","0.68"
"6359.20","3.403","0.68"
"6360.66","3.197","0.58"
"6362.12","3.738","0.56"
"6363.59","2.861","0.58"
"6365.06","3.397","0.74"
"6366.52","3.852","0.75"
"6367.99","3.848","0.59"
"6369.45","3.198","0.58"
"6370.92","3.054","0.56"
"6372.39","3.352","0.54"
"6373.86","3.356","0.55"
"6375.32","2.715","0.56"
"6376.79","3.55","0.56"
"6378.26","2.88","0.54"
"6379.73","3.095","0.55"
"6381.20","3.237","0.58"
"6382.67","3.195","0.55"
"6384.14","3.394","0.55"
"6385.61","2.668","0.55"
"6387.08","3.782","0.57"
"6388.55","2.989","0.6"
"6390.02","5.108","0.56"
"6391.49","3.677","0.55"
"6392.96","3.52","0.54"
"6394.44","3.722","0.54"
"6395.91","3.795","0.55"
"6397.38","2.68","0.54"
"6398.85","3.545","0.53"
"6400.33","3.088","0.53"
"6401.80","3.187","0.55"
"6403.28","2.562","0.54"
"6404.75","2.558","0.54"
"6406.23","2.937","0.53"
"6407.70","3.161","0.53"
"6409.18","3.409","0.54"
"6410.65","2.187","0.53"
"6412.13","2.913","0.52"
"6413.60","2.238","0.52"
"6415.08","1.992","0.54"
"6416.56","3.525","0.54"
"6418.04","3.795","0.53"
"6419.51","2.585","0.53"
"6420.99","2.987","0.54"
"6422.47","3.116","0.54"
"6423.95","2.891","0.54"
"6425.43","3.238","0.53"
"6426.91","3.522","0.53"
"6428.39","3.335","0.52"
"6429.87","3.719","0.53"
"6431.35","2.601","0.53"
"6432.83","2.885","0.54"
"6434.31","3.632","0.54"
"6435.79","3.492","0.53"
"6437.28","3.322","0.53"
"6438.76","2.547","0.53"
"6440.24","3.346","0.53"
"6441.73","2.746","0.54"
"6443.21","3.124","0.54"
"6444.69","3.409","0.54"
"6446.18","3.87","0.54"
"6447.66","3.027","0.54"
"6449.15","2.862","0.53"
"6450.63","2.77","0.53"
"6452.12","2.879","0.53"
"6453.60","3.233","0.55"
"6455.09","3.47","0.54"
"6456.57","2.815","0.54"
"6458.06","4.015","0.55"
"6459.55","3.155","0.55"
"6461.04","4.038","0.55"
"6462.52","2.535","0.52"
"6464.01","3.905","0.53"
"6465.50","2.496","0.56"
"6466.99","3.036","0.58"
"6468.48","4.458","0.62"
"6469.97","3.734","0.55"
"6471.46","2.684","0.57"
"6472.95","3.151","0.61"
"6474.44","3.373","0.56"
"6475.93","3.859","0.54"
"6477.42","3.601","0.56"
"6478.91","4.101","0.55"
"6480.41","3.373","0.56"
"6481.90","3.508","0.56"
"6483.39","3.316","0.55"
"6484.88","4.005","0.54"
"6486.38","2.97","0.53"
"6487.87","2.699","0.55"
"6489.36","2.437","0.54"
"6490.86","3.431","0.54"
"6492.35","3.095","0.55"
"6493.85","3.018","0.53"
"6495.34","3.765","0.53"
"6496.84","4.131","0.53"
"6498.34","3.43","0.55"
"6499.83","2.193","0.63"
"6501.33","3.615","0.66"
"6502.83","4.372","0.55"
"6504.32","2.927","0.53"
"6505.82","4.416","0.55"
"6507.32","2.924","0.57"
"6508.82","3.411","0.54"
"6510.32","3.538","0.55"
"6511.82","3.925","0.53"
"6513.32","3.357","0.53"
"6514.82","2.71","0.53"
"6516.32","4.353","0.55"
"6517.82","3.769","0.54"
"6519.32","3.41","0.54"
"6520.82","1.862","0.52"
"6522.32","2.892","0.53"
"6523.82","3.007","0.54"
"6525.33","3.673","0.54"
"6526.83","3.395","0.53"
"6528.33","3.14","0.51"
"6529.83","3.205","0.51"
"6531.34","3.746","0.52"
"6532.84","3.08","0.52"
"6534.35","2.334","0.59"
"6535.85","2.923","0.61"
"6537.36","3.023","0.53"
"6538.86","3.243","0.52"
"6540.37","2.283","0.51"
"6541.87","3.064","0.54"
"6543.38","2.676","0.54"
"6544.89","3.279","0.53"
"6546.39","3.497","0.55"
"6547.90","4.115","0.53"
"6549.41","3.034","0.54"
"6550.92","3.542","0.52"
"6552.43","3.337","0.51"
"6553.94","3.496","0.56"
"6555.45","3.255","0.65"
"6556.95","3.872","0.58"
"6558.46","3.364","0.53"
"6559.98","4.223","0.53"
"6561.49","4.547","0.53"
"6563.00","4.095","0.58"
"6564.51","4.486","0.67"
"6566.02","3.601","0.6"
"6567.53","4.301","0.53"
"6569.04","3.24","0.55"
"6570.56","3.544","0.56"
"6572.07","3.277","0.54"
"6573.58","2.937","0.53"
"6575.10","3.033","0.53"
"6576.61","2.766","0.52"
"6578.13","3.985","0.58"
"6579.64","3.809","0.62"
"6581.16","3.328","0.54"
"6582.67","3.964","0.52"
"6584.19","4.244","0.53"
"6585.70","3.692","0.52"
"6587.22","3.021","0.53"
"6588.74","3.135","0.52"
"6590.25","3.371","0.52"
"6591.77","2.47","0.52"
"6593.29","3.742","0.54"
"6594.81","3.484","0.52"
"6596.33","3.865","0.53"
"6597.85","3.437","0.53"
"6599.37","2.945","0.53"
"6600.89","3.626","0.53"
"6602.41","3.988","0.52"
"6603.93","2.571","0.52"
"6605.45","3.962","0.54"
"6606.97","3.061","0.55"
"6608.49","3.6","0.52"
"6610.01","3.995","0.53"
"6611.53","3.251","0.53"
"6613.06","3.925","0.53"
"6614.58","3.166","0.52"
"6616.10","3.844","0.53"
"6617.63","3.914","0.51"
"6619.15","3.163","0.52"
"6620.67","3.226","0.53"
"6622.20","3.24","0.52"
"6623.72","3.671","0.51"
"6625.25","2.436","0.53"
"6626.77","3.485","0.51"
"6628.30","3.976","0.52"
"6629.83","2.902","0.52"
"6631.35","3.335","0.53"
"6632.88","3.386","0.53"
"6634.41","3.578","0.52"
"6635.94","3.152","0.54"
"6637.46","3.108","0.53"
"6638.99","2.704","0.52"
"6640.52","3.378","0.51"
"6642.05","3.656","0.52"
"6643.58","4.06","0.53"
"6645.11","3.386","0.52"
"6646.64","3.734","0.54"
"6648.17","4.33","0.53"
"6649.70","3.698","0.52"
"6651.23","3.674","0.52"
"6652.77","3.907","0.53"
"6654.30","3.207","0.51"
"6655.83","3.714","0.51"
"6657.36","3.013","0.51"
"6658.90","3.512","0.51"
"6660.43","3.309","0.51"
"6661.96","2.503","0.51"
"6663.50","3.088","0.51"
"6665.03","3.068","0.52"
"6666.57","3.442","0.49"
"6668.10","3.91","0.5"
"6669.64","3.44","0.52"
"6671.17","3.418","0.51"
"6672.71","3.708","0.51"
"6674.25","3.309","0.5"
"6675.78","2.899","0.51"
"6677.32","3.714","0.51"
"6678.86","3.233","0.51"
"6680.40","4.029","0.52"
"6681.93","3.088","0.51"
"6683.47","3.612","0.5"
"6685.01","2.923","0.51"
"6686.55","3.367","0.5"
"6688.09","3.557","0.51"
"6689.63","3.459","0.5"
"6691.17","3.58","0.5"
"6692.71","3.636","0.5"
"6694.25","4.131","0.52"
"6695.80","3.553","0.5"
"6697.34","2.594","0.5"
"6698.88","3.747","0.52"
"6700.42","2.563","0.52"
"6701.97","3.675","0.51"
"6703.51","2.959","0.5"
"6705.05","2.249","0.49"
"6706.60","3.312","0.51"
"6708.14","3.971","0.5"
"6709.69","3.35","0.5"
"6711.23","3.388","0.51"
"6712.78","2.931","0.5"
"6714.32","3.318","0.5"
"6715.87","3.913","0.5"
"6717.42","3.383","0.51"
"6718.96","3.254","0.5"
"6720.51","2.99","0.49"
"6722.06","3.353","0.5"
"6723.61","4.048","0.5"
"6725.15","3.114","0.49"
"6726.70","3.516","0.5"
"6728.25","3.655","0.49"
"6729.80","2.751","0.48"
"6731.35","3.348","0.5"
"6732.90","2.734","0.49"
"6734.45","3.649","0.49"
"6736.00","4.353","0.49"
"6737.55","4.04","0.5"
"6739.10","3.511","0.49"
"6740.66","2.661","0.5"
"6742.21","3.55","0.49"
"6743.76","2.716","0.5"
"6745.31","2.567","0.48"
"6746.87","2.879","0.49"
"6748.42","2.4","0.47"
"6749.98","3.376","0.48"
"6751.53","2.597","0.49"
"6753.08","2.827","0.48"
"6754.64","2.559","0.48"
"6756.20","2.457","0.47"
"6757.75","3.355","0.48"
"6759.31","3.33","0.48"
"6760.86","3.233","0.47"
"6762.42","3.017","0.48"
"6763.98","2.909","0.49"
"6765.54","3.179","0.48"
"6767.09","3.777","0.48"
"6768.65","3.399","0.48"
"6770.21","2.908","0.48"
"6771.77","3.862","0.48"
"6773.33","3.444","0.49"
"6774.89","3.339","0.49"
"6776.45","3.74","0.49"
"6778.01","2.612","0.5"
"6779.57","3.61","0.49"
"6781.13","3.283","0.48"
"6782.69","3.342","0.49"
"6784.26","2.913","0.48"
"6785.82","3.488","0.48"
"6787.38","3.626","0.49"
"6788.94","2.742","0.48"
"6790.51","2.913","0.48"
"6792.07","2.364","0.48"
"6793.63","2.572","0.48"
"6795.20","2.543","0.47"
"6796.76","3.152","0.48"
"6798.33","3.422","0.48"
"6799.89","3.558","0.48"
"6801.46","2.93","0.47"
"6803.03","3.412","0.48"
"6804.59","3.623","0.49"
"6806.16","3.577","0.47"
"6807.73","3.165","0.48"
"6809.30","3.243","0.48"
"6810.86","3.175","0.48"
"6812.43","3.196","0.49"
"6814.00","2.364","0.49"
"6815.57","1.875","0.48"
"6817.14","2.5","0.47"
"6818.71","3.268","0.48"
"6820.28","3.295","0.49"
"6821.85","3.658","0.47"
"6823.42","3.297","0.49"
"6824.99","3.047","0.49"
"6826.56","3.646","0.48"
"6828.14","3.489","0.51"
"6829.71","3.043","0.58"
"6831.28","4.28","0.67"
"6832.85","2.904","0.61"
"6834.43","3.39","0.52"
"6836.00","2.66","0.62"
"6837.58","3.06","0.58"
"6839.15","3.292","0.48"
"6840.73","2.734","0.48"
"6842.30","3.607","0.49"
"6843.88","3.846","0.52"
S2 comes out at -0.14 mag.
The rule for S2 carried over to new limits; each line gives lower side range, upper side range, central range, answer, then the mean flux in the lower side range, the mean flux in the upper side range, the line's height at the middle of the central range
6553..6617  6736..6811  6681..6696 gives -0.05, 3.56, 3.16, 3.34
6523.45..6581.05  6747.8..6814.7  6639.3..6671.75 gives -0.07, 3.41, 3.13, 3.28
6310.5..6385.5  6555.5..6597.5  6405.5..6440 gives 0.12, 3.32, 3.6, 3.41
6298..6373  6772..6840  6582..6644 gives -0.05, 3.4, 3.17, 3.26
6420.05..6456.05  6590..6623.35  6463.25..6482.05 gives -0.08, 3.16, 3.45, 3.22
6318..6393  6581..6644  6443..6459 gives 0.05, 3.37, 3.43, 3.39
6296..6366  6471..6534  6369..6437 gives 0.07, 3.39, 3.35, 3.37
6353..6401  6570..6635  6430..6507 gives 0.03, 3.4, 3.43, 3.41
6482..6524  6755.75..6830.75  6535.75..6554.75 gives 0.03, 3.33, 3.17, 3.31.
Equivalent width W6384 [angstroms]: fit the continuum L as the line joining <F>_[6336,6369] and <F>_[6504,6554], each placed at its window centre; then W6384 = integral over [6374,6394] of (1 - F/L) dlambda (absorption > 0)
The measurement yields 0.70 angstroms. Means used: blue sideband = 3.55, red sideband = 3.25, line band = 3.38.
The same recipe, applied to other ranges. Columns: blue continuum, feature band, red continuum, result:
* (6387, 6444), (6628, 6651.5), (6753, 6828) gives -2.5 angstroms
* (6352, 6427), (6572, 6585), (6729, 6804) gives -1.2 angstroms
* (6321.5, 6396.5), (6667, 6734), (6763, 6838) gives -2.8 angstroms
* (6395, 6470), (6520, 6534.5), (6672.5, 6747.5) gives 0.7 angstroms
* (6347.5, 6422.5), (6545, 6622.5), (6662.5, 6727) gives -4.9 angstroms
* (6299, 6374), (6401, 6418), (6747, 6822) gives 2.6 angstroms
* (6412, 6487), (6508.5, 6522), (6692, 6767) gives -0.5 angstroms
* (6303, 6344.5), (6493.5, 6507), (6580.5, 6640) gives -0.6 angstroms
